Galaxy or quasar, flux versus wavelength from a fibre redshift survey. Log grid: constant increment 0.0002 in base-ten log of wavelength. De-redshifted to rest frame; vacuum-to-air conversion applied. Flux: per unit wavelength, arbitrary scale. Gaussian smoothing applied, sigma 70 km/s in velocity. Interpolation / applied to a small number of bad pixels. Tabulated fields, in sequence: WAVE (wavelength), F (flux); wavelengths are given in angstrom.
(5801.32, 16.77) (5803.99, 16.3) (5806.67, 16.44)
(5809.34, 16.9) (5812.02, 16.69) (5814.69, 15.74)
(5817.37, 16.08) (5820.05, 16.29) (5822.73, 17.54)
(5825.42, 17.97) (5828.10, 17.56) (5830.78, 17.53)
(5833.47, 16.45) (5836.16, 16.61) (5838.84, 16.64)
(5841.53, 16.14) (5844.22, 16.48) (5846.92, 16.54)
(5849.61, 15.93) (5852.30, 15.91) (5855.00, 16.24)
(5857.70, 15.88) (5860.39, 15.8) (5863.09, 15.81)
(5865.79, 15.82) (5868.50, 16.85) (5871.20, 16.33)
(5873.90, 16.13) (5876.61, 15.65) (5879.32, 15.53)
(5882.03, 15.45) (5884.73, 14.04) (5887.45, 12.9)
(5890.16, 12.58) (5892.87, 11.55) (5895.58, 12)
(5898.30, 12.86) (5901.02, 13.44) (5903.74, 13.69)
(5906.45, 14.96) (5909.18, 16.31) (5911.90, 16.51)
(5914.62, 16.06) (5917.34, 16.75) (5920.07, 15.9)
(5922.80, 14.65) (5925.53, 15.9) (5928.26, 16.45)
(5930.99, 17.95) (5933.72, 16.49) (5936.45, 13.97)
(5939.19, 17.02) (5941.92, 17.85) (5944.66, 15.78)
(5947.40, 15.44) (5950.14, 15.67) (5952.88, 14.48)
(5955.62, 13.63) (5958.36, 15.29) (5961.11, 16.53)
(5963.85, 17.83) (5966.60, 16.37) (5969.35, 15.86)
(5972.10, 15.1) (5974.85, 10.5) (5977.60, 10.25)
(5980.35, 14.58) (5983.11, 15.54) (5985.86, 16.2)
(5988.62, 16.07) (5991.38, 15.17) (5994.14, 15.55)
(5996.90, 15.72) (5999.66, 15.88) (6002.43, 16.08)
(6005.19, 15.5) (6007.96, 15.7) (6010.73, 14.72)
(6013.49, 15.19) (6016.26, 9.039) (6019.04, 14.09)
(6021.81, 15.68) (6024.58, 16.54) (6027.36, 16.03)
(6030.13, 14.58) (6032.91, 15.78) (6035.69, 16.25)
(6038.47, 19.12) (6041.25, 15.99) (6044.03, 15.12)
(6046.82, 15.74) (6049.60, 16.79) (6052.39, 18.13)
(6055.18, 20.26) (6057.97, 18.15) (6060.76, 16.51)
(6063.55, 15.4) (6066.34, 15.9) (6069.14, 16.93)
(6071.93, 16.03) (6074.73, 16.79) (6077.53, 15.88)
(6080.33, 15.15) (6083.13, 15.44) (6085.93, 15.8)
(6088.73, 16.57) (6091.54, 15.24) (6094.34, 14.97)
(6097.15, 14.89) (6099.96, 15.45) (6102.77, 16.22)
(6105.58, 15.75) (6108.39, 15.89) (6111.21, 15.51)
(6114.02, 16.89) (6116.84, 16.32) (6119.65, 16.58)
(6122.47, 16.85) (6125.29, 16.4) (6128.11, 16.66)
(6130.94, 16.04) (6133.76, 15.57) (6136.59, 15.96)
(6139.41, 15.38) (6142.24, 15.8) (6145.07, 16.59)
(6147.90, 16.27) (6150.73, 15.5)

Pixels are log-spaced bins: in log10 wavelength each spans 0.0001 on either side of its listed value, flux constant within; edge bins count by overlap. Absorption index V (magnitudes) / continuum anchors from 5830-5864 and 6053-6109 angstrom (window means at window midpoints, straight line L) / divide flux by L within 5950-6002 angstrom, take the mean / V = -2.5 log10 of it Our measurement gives 0.08 mag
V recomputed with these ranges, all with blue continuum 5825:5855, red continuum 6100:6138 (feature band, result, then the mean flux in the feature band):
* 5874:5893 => 0.16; 14.3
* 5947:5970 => 0.05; 15.7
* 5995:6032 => 0.09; 15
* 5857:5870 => 0.04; 16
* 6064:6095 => 0.02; 15.9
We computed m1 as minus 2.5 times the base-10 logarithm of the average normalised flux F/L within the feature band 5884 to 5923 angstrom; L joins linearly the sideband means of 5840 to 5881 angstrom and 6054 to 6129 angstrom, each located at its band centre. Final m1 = 0.13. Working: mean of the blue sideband 16.1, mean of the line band 14.3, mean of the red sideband 16.2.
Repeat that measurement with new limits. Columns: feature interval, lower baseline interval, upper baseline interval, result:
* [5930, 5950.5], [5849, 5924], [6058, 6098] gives -0.07 mag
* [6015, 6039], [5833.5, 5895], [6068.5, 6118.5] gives 0.04 mag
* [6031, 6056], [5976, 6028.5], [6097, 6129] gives -0.10 mag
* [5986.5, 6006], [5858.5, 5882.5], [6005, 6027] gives -0.07 mag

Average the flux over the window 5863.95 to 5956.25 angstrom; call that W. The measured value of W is 15.2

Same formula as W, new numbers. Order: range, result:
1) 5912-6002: 15.5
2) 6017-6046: 15.8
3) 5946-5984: 14.8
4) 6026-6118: 16.2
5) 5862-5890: 15.3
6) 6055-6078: 16.7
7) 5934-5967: 15.8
